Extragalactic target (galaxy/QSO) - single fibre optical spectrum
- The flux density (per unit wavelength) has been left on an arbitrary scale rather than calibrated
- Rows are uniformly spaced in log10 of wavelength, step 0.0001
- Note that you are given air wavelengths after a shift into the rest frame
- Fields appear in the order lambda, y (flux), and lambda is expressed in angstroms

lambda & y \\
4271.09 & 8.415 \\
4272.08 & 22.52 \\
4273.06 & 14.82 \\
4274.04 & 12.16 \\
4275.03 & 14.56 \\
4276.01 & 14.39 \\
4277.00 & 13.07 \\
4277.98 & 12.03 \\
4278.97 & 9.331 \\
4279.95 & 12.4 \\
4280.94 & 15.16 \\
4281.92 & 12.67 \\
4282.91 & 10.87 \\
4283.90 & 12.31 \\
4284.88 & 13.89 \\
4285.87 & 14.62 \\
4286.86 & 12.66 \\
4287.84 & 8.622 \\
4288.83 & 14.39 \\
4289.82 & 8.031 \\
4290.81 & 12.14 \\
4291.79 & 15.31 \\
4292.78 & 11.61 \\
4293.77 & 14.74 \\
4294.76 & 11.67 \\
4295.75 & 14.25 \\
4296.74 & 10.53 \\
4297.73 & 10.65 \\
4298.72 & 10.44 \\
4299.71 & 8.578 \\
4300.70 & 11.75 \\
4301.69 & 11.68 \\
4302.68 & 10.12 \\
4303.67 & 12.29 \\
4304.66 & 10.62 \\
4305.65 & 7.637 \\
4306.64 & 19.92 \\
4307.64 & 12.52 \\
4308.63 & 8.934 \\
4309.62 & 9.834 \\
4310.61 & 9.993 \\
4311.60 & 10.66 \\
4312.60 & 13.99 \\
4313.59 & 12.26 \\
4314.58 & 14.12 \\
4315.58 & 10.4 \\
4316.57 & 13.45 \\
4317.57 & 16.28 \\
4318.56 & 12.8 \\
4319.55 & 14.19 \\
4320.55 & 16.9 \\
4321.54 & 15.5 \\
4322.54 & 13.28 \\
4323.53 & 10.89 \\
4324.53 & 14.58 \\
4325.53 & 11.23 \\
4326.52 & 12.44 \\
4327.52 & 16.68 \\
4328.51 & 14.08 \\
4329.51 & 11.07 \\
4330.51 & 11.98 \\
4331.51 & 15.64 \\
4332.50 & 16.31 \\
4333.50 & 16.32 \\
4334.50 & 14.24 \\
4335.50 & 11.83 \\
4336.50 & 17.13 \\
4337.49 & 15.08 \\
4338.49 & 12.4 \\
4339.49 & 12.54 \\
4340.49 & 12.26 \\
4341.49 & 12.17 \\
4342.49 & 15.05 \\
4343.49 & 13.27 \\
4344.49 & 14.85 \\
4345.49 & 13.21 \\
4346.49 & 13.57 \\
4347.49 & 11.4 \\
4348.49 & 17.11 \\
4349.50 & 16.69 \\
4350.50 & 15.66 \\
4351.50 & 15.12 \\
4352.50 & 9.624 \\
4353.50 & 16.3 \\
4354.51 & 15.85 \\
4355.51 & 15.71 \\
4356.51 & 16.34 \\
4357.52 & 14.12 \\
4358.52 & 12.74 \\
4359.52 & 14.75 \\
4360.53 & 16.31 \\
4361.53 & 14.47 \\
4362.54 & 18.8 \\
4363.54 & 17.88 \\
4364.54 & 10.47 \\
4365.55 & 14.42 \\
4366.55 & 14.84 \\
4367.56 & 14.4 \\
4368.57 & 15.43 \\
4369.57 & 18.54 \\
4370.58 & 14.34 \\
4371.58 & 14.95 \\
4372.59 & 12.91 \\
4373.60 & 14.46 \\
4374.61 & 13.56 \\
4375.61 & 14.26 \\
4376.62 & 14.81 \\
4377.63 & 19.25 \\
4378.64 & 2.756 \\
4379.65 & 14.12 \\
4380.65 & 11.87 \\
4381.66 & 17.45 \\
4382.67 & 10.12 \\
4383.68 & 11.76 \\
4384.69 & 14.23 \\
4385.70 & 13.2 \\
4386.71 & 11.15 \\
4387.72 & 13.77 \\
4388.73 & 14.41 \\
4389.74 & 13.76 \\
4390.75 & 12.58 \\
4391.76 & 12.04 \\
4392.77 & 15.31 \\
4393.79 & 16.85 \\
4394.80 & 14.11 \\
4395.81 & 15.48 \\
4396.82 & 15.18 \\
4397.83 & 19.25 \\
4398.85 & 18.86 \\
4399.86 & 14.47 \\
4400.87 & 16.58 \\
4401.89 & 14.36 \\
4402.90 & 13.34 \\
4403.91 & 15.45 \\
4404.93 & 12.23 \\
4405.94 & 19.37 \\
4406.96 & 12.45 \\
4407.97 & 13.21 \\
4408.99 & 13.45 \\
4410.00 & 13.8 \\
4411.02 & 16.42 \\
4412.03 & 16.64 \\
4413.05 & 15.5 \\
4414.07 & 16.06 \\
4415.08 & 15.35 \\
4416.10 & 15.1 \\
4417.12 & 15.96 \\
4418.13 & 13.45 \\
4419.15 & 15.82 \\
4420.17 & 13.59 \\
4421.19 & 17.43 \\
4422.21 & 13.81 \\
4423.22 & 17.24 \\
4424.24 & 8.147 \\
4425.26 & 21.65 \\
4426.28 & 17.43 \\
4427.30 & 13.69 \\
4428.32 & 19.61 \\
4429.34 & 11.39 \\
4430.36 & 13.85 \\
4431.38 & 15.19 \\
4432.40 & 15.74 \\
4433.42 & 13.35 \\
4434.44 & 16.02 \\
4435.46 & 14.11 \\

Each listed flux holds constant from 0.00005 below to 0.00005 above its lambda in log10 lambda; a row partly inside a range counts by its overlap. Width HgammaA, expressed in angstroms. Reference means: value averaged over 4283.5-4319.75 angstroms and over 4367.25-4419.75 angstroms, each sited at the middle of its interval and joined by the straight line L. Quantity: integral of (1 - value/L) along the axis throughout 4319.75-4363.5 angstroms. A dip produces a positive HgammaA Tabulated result -4.0 angstroms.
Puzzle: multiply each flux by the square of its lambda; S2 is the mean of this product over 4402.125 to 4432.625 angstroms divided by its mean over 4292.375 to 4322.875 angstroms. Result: 1.3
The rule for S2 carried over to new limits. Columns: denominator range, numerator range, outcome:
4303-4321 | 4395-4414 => 1.27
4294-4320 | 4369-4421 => 1.26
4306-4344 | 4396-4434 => 1.18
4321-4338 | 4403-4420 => 1.11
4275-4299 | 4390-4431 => 1.29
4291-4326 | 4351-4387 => 1.18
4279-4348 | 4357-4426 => 1.18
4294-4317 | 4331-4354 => 1.25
